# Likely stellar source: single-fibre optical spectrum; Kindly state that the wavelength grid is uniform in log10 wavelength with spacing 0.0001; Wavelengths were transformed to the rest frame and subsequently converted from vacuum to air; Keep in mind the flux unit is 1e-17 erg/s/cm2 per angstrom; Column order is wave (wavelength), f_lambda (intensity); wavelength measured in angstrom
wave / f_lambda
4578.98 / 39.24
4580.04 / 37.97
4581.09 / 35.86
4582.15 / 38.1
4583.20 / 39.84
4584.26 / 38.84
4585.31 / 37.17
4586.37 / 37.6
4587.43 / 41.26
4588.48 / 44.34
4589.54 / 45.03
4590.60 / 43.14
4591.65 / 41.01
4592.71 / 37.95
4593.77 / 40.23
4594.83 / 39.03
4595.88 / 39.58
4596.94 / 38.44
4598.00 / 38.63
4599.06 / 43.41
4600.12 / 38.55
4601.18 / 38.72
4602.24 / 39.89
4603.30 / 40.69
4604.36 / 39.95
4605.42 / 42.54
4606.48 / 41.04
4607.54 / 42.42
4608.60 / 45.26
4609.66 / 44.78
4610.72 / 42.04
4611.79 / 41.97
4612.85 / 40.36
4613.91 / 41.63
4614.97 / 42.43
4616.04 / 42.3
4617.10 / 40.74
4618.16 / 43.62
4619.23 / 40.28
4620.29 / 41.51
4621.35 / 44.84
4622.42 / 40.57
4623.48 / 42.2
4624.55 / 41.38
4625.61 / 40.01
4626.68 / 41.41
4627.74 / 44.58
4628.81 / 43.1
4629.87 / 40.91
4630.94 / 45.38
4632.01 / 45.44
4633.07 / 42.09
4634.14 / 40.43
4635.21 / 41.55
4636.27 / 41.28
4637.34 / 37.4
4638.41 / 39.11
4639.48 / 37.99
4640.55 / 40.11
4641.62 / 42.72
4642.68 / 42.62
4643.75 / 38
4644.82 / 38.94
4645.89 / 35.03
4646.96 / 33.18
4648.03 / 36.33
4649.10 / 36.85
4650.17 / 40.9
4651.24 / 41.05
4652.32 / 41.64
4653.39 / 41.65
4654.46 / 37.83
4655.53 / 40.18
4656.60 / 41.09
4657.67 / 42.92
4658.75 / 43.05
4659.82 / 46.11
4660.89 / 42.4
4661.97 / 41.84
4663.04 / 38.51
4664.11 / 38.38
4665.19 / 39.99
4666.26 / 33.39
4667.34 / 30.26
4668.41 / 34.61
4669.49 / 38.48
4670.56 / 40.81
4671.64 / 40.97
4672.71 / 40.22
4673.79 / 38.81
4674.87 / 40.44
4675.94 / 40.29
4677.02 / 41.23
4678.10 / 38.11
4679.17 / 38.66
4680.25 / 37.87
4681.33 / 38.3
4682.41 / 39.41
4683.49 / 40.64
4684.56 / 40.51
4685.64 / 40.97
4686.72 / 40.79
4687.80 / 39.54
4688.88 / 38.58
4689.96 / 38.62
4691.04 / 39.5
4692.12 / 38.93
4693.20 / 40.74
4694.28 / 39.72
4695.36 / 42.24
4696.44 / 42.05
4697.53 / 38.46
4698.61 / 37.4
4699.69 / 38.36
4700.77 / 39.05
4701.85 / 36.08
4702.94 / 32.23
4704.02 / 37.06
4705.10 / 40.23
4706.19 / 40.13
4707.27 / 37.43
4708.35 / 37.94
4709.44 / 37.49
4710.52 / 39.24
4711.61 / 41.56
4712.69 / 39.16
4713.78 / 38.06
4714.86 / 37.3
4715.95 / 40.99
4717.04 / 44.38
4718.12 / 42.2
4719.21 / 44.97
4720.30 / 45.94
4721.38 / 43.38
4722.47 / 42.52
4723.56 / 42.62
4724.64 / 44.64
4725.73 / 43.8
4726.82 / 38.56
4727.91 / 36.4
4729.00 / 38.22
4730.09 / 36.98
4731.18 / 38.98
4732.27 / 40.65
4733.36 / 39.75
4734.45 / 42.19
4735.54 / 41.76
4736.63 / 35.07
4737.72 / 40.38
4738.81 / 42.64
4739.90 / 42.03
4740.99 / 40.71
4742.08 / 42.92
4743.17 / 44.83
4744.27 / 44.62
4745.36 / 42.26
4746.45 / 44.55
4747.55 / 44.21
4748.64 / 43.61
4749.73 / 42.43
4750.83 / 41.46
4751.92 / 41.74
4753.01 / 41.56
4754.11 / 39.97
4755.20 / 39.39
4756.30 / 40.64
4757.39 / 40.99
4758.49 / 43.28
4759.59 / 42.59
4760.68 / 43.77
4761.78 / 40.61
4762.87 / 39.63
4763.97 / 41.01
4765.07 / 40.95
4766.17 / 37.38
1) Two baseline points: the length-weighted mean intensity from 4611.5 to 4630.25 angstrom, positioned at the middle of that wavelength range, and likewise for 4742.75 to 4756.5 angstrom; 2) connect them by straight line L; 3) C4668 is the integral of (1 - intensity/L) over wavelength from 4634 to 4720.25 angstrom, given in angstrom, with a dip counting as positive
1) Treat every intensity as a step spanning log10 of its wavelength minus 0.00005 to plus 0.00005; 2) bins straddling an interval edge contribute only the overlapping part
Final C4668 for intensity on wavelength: 5.5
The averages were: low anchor 41.9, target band 39.4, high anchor 42.4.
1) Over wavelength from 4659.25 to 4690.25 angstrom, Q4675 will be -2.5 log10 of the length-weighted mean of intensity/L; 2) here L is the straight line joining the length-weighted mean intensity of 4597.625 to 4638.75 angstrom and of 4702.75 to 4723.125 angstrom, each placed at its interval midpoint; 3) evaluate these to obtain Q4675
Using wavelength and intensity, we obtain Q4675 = 0.04 mag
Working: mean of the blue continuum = 41.7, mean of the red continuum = 40.3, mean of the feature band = 39.3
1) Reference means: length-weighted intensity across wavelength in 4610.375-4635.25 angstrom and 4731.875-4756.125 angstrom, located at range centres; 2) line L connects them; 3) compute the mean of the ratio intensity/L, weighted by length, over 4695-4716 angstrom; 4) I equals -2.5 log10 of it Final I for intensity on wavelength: 0.09 mag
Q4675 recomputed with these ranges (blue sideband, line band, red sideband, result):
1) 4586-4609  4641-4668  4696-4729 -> 0.03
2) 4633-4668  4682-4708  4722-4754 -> 0.04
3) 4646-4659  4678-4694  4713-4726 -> 0.04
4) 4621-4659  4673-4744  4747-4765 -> 0.03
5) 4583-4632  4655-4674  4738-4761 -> 0.06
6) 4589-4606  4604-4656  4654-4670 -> -0.03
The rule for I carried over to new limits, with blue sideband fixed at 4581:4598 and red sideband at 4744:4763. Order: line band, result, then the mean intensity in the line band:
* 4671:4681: 0.040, 39.6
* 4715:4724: -0.037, 43.1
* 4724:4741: 0.043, 40.2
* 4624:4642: -0.025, 41.4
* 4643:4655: 0.064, 38.4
